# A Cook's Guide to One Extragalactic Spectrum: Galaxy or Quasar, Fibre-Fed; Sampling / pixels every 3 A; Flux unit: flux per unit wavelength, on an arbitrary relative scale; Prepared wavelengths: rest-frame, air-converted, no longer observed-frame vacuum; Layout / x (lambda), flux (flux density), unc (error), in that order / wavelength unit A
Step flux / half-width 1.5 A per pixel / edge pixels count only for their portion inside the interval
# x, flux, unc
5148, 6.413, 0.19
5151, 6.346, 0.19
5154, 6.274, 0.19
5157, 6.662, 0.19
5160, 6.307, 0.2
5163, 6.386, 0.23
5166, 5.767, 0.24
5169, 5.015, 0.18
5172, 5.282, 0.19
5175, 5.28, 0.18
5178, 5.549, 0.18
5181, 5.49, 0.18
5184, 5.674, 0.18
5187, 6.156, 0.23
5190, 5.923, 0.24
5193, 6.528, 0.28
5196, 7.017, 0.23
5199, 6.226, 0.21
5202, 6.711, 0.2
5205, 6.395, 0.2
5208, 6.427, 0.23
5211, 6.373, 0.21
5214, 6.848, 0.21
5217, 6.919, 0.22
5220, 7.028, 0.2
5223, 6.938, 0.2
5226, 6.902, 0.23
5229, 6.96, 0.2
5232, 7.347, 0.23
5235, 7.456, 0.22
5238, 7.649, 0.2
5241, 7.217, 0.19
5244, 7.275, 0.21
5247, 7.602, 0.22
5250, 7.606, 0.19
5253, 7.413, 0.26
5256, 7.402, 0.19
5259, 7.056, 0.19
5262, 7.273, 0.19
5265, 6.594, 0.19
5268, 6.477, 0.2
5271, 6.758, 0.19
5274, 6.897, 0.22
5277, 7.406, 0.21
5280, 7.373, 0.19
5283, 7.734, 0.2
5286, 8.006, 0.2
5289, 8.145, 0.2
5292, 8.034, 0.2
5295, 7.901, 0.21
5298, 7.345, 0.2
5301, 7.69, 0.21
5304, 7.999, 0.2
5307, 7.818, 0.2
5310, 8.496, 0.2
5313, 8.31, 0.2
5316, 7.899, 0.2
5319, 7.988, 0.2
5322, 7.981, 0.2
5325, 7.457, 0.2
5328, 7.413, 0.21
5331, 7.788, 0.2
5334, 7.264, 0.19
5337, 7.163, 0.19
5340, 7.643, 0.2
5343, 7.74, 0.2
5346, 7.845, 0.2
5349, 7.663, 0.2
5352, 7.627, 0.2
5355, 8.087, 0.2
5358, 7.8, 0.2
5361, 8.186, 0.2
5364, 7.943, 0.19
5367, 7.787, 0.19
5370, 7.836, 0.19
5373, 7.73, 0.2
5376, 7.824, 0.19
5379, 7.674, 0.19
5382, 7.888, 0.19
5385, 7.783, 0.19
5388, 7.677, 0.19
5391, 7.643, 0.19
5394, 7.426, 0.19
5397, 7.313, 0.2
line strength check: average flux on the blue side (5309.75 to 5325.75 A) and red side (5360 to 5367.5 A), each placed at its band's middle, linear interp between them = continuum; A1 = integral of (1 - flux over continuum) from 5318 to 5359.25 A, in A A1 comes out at 1.7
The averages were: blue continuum 8.01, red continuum 7.98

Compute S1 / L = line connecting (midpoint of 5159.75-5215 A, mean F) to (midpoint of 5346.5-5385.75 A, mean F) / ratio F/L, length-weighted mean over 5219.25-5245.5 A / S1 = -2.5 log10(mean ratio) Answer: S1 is -0.110 mag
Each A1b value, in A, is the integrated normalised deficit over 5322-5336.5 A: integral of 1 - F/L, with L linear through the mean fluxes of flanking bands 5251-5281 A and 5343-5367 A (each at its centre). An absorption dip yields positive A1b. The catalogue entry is 0.23 A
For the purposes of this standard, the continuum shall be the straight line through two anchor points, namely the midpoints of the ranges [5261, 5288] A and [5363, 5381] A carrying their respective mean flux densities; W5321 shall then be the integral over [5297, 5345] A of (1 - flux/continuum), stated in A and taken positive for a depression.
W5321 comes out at -1.8 A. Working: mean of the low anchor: 7.18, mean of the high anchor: 7.8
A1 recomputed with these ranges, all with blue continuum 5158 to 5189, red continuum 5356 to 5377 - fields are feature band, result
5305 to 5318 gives -1.5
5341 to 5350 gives -0.1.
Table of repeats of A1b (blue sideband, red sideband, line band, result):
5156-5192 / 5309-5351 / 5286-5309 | -1.7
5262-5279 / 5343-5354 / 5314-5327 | -0.7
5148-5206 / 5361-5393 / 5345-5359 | -0.4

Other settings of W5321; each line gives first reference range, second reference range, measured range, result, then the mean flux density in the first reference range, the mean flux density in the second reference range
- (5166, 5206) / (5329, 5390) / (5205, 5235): -2.76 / 5.93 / 7.74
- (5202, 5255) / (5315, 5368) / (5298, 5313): -0.88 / 7.07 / 7.74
